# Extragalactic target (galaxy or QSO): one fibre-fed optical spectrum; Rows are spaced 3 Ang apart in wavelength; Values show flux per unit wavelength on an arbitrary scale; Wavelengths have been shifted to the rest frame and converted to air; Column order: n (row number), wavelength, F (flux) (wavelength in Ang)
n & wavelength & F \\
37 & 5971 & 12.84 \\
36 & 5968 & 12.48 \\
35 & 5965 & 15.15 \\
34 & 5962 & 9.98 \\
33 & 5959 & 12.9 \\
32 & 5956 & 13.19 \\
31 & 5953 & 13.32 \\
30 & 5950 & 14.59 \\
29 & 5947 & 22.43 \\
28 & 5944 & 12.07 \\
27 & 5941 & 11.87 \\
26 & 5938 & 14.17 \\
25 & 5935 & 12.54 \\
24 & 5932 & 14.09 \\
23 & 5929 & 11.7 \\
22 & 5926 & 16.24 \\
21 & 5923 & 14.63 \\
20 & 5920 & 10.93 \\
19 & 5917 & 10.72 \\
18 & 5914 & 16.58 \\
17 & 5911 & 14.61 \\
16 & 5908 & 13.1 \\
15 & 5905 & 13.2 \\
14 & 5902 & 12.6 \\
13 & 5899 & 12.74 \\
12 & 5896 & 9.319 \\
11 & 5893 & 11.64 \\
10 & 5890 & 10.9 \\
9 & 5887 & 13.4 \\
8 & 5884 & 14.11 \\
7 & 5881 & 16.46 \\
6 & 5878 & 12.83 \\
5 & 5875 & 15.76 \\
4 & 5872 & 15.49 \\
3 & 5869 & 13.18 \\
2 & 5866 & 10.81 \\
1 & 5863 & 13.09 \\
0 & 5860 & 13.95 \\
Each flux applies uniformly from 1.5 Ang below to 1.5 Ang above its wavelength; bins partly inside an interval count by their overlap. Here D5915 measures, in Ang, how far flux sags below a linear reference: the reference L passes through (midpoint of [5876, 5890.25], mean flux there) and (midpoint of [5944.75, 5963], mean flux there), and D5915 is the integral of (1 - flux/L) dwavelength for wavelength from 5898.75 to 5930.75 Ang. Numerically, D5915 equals 1.6 Ang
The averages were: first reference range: 13.8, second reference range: 14.4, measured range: 13.4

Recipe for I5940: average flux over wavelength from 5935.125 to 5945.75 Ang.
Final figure 12.9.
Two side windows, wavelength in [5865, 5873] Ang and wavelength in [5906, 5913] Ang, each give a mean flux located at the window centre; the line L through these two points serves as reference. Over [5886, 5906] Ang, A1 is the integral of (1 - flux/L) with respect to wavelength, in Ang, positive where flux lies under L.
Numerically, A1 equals 2.7 Ang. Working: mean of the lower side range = 13.2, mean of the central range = 11.9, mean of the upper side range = 14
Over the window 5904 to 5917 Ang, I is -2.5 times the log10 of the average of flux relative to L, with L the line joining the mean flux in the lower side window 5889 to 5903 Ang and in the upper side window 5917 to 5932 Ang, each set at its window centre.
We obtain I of -0.14 mag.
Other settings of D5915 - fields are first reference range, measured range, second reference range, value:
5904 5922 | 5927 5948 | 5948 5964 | -1.24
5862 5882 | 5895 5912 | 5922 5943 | 1.34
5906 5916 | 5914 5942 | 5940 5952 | 3.16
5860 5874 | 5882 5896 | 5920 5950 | 1.34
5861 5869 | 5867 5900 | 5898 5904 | -1.92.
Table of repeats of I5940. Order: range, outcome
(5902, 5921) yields 13.2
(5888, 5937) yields 12.9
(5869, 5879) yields 14.6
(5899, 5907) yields 12.9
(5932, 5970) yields 13.7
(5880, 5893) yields 13.4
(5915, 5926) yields 12.9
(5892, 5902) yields 11.4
